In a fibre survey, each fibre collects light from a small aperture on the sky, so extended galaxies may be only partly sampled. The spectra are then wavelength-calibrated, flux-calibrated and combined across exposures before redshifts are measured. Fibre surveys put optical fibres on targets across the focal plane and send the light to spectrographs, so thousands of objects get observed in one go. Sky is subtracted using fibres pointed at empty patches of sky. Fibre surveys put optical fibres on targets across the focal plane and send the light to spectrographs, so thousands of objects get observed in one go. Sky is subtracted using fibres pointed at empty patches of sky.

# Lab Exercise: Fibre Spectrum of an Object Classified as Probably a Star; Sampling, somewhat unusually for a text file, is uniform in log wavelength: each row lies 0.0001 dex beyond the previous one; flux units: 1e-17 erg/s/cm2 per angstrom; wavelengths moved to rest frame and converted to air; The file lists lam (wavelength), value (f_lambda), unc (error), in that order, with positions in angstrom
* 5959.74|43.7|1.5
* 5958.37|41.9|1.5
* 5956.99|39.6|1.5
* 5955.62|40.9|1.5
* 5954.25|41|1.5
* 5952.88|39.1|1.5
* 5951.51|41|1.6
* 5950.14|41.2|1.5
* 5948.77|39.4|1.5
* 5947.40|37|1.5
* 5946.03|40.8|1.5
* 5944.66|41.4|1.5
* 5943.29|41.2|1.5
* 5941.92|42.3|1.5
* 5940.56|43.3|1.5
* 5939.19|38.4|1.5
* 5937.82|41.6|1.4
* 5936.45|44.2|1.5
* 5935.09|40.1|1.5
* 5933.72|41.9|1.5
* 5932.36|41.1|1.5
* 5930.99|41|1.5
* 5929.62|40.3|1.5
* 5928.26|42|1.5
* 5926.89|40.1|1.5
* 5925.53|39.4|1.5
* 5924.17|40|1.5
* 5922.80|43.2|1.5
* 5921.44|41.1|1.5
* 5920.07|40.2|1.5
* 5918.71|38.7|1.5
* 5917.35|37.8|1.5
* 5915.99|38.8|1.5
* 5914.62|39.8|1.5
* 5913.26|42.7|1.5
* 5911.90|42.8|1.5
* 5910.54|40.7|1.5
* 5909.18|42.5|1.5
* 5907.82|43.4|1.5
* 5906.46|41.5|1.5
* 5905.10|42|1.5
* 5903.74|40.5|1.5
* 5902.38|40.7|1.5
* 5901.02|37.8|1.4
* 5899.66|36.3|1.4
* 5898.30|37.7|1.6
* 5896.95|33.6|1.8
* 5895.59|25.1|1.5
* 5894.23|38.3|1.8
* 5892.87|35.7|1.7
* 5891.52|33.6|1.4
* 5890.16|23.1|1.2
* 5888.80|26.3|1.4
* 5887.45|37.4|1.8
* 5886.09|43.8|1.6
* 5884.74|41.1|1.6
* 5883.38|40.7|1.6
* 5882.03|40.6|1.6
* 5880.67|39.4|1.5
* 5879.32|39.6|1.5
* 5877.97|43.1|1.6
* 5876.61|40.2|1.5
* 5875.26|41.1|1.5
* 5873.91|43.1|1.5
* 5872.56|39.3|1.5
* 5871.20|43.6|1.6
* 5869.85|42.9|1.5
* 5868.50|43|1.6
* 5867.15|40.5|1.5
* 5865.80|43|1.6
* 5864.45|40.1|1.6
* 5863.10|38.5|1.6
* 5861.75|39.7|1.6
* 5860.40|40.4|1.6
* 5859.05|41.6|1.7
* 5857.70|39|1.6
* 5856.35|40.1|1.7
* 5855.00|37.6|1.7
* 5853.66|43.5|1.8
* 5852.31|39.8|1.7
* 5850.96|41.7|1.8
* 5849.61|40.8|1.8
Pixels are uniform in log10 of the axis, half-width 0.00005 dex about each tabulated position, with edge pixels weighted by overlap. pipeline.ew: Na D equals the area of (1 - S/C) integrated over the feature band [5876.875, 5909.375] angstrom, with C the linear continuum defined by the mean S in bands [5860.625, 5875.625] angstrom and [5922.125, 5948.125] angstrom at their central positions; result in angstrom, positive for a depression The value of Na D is 2.8 angstrom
